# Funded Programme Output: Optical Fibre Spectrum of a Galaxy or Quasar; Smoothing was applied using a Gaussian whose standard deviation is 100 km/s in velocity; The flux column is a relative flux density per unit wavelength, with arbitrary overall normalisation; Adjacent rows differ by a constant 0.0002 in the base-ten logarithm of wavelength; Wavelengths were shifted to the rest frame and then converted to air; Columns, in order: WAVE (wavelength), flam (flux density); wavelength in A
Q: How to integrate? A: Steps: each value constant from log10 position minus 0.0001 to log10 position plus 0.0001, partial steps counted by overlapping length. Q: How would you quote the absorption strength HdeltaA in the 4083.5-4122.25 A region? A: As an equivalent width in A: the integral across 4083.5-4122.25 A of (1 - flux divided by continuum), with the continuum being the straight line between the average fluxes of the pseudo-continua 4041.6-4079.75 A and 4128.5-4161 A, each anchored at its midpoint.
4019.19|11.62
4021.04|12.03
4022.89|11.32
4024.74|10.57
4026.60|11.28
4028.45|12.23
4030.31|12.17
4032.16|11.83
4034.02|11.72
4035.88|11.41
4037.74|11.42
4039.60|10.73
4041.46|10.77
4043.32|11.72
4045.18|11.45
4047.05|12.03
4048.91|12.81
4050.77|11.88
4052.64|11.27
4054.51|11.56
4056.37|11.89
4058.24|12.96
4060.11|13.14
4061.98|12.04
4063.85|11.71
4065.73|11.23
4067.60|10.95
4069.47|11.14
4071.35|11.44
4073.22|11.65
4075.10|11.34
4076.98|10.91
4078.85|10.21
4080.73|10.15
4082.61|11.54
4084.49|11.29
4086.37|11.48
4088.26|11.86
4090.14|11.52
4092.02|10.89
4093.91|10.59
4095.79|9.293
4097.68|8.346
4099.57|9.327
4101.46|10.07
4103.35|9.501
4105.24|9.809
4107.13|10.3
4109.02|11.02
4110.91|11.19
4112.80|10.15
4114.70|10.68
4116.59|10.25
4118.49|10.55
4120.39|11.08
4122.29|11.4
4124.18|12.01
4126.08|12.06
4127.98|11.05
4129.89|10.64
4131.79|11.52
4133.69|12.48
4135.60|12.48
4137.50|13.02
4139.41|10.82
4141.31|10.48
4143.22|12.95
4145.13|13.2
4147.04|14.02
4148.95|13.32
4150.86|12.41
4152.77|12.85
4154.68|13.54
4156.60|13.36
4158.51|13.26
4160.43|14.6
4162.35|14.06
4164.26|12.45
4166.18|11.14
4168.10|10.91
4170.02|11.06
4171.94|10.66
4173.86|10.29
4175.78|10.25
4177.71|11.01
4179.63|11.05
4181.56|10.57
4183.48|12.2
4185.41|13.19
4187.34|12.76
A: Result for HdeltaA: 5.2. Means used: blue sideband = 11.7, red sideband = 12.6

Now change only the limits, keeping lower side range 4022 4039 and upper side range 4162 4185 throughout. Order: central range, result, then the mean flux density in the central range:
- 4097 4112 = 1.9 A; 9.98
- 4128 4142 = -0.3 A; 11.6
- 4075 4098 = 1.3 A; 10.8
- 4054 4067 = -0.7 A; 12.1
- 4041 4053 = -0.3 A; 11.8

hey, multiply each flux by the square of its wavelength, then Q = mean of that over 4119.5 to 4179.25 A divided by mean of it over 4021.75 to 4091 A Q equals 1.1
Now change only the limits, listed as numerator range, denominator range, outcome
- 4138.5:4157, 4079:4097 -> 1.20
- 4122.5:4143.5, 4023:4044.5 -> 1.08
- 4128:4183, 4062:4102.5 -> 1.15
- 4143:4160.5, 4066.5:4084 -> 1.25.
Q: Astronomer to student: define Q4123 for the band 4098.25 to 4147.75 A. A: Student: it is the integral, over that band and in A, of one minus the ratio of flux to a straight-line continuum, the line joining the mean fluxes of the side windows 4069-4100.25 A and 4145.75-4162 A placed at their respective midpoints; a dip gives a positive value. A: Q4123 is 4.31 A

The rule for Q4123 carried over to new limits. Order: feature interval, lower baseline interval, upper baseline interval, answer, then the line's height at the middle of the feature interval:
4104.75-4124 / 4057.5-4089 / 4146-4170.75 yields 2.3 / 12.1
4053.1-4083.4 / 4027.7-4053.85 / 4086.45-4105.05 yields -1.5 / 10.9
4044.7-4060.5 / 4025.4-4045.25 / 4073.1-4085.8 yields -1.1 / 11.3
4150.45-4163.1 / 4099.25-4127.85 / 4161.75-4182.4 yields -2.8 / 11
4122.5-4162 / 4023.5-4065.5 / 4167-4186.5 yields -4.3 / 11.3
